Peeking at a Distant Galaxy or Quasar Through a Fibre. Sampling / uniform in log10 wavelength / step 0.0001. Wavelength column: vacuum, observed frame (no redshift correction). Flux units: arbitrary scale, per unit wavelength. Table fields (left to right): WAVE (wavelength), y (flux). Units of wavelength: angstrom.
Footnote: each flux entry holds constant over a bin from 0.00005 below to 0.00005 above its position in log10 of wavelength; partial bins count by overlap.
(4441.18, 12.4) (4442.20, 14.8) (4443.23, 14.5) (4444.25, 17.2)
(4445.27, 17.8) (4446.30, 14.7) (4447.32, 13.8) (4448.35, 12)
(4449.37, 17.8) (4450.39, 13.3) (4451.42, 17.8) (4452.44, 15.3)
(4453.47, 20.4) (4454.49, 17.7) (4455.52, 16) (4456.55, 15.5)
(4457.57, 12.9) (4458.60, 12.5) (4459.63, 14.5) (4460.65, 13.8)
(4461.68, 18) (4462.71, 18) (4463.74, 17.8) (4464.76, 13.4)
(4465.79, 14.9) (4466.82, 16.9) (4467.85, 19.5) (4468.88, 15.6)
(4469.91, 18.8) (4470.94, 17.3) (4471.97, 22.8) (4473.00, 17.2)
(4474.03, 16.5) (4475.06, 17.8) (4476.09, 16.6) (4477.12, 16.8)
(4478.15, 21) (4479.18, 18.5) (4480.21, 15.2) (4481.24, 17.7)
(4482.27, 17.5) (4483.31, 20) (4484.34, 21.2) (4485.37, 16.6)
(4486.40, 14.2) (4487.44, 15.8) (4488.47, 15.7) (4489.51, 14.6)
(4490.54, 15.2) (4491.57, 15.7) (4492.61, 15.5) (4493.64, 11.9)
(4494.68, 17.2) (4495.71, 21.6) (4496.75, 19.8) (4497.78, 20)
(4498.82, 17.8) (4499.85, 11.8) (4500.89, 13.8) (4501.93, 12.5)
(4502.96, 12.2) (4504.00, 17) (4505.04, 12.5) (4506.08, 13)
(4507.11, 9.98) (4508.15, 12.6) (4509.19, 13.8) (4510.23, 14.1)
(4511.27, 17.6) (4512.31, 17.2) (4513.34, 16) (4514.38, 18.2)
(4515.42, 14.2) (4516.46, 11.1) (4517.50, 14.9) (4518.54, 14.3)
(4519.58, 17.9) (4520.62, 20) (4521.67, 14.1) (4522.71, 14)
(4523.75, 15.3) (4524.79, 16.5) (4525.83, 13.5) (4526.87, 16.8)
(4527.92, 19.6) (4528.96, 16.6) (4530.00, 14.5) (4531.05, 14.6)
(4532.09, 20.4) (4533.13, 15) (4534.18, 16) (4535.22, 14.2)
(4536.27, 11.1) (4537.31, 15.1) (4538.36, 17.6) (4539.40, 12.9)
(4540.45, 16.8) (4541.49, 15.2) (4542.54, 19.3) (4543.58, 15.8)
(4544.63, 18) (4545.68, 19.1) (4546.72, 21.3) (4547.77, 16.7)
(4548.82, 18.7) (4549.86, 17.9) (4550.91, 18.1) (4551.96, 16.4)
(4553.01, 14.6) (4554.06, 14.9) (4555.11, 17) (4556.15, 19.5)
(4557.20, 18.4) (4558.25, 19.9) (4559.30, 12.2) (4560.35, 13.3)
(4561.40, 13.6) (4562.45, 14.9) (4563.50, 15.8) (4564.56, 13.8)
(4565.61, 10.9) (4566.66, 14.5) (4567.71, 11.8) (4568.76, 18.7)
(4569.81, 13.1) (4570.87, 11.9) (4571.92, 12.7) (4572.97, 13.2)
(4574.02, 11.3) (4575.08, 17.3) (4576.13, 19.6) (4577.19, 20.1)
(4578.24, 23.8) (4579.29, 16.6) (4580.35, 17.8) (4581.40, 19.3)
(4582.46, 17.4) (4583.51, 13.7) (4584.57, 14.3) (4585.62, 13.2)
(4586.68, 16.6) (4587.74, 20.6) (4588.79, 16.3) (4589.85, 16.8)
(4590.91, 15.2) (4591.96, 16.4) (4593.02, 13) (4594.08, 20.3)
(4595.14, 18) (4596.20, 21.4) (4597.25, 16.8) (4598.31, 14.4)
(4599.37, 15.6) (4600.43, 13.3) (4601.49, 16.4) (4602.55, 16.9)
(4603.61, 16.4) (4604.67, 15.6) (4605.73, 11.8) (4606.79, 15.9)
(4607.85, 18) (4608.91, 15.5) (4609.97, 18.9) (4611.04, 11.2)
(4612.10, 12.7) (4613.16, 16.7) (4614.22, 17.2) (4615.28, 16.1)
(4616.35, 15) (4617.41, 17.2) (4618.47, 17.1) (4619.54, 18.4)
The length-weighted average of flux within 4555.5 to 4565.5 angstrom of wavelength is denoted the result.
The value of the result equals 15.5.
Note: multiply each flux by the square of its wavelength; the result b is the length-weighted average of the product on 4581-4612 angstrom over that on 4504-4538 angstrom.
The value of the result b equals 1.1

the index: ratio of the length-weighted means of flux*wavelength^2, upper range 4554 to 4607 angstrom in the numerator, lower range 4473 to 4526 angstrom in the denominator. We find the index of 1.04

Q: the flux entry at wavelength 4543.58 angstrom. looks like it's 15.8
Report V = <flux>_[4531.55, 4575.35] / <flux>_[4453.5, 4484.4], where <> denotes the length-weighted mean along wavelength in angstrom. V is 0.92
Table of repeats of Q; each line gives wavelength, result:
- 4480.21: 15.2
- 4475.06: 17.8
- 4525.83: 13.5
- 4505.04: 12.5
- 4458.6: 12.5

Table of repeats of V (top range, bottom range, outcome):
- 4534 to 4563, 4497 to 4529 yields 1.08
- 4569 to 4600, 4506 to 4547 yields 1.05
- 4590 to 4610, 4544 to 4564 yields 0.96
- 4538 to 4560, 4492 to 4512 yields 1.14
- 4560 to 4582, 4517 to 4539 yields 0.98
